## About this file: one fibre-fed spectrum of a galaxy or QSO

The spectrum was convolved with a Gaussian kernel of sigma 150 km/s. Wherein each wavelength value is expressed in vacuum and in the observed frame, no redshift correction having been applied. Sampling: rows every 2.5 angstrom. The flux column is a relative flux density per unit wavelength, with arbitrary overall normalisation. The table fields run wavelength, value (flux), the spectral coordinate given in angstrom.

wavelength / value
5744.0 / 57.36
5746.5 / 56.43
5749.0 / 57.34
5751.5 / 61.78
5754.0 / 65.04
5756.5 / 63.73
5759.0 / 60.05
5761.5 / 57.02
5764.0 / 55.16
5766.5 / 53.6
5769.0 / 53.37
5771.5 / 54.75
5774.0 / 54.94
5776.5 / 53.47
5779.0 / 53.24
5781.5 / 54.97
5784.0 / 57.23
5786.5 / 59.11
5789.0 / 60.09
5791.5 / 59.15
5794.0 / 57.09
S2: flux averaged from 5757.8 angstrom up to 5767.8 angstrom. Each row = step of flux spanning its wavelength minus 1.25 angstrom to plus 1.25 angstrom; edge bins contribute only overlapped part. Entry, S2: 56.4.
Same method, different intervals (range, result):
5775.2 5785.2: 54.7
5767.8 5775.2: 54.4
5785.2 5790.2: 59.6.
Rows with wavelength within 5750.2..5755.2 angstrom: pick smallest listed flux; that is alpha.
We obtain 61.78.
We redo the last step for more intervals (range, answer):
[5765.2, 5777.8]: 53.37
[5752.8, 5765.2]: 55.16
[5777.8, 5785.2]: 53.24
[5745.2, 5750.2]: 56.43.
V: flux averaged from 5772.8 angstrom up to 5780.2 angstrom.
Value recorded 53.9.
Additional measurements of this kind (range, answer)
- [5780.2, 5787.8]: 57.1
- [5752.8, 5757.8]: 64.3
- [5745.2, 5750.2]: 56.9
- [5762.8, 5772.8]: 54.2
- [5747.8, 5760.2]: 61.6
